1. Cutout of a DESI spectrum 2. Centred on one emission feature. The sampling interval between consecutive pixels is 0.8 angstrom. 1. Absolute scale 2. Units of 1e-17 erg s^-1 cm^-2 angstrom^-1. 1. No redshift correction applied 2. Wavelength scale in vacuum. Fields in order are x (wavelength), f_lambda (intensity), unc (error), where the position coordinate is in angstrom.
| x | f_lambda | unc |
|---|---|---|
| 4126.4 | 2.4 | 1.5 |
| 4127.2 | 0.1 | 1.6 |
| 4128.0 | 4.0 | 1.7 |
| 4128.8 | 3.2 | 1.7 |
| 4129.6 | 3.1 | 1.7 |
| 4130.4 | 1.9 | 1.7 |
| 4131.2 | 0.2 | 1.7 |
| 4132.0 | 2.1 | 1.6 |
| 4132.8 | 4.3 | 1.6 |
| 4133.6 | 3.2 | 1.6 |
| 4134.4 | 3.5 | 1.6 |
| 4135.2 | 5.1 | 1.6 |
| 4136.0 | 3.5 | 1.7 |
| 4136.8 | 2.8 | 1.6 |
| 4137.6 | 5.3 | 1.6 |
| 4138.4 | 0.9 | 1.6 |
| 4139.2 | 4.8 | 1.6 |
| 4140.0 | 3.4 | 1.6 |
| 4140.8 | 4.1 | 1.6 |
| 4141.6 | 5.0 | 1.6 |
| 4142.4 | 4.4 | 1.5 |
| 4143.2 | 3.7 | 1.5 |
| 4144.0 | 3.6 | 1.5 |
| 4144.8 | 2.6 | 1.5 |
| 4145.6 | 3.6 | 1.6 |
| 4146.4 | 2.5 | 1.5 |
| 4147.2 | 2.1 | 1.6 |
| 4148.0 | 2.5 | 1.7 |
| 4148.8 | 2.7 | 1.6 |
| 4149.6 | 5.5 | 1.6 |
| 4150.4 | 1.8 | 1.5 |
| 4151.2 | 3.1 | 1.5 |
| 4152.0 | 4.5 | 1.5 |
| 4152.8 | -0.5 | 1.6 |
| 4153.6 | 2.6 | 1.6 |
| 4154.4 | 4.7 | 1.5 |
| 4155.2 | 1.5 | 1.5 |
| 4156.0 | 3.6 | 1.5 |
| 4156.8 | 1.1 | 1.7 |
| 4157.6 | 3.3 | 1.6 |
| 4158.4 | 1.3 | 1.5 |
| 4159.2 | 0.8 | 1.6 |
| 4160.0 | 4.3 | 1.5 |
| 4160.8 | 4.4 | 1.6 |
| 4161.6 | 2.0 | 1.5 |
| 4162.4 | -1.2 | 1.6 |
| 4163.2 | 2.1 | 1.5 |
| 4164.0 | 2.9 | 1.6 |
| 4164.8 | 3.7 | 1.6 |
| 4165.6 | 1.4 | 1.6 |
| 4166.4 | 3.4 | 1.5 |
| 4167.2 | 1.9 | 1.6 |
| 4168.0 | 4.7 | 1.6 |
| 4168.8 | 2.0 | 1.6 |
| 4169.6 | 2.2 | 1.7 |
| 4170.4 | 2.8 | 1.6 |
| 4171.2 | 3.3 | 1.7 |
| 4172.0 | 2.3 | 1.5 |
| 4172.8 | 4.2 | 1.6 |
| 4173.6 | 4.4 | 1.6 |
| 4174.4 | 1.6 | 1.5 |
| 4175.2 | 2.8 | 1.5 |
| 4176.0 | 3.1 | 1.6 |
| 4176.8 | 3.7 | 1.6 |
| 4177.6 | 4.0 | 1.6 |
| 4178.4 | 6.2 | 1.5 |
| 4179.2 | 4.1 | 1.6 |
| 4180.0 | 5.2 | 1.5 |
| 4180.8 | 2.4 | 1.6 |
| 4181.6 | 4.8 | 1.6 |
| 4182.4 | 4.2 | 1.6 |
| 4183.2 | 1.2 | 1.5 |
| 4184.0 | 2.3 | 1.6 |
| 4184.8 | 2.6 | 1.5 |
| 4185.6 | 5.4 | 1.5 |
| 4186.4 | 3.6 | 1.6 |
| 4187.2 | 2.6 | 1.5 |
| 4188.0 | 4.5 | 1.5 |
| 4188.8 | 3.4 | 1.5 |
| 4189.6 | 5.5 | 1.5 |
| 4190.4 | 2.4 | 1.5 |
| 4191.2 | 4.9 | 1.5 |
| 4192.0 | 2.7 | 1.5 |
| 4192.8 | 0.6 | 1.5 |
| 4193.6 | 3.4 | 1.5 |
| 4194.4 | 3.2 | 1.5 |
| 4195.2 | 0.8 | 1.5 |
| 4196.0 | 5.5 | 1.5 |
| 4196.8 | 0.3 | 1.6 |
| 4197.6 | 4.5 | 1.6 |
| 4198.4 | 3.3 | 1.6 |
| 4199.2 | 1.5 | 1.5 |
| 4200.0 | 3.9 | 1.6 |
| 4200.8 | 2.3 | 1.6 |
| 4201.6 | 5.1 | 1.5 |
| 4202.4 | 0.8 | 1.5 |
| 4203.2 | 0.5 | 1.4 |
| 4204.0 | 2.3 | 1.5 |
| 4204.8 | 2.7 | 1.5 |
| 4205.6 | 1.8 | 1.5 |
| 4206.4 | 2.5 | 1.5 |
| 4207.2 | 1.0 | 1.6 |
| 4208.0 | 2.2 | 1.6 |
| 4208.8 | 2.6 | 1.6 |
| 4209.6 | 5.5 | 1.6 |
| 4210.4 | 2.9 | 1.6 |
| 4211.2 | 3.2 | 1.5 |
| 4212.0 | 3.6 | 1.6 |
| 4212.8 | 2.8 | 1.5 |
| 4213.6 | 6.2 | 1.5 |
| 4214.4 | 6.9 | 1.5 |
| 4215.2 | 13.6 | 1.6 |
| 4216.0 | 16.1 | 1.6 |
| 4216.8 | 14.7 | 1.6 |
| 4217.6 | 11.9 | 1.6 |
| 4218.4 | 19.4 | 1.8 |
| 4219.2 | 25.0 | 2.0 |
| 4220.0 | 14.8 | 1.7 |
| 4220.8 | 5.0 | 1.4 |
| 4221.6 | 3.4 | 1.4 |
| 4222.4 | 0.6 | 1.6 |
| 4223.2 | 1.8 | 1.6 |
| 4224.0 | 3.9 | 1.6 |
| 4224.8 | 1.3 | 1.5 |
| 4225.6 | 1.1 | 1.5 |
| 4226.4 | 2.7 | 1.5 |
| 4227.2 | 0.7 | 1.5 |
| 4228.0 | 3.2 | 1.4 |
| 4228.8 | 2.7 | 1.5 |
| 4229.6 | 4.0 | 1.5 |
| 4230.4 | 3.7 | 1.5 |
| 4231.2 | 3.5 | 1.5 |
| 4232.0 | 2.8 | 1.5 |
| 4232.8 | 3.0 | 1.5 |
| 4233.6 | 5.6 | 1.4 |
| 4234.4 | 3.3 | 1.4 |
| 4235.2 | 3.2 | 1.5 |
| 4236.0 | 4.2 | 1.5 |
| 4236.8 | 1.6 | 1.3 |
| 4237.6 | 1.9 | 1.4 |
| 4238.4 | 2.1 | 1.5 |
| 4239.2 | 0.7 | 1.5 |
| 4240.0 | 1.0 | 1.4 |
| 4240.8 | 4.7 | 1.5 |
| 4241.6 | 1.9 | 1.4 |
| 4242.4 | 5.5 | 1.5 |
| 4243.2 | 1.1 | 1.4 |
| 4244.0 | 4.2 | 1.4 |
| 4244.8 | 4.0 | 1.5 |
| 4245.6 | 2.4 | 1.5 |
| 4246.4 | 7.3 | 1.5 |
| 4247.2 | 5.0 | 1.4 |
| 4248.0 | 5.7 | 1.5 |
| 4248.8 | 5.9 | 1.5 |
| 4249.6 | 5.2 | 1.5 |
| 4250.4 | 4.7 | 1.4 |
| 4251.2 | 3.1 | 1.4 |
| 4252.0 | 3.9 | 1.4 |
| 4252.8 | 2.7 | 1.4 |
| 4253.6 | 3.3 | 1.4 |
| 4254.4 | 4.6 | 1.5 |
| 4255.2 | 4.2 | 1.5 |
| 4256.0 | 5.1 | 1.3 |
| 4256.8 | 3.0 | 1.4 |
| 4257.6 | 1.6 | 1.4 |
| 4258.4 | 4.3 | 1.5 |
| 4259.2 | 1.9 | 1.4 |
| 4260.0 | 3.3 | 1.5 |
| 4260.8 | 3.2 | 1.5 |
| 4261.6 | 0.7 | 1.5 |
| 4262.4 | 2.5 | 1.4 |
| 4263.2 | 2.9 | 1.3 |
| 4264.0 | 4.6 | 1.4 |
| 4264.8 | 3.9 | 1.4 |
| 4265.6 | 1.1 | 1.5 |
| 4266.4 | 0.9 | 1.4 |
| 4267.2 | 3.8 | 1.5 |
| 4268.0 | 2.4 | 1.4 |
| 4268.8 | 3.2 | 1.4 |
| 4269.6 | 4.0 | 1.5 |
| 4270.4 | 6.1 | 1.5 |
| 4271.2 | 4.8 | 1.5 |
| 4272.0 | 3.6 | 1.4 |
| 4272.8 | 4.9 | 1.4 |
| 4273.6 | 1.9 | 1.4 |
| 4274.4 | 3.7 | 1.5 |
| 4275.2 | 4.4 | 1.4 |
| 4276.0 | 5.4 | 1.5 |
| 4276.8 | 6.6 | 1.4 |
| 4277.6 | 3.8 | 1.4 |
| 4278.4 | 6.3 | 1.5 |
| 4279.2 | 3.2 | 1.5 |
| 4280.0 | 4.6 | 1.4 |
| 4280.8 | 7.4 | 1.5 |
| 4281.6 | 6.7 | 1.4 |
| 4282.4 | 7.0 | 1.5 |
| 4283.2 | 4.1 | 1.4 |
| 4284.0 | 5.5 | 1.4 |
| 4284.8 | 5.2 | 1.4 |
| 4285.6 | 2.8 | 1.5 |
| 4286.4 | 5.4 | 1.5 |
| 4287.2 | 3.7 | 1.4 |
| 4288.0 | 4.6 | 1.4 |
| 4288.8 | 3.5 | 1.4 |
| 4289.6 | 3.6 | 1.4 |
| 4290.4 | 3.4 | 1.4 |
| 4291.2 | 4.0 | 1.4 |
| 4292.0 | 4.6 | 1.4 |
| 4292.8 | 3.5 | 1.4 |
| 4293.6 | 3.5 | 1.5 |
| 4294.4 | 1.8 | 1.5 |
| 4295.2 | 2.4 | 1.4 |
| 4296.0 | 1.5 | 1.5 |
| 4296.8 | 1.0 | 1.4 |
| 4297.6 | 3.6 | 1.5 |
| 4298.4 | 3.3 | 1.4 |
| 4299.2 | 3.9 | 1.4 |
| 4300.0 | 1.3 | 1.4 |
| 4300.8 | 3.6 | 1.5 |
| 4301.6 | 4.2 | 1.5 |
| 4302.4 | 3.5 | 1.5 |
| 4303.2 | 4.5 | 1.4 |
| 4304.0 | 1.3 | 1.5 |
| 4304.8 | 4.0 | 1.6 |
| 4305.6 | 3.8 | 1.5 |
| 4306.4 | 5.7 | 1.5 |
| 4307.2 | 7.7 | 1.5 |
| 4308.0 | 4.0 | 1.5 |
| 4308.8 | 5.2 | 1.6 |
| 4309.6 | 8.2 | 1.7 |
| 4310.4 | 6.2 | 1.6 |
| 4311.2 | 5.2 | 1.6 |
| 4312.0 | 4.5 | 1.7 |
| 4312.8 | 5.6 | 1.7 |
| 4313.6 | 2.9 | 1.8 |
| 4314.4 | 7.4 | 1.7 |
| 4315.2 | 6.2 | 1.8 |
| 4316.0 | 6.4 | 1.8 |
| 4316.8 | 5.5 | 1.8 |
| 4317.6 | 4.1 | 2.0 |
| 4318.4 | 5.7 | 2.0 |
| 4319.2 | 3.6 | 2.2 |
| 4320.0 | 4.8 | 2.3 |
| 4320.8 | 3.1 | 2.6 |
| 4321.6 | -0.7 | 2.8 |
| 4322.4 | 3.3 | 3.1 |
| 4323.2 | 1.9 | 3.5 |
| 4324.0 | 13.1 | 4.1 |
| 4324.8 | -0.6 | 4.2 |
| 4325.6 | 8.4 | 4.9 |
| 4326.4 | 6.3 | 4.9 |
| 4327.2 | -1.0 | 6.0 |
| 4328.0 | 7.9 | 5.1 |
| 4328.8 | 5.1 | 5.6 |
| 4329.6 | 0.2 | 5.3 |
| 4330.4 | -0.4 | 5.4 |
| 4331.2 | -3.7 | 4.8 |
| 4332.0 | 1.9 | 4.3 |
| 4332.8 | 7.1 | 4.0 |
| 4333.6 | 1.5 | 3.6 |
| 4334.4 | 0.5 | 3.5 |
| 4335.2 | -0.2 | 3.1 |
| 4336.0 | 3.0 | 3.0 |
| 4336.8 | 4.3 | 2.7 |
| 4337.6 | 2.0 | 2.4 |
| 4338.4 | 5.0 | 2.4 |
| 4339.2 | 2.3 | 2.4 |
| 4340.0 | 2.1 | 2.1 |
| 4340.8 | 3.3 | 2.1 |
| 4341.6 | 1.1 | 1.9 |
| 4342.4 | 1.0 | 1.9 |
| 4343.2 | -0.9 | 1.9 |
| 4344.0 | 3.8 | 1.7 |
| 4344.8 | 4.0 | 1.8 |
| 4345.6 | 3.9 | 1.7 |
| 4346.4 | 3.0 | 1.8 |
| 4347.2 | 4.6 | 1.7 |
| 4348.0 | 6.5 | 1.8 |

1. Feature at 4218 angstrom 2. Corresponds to [O II]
